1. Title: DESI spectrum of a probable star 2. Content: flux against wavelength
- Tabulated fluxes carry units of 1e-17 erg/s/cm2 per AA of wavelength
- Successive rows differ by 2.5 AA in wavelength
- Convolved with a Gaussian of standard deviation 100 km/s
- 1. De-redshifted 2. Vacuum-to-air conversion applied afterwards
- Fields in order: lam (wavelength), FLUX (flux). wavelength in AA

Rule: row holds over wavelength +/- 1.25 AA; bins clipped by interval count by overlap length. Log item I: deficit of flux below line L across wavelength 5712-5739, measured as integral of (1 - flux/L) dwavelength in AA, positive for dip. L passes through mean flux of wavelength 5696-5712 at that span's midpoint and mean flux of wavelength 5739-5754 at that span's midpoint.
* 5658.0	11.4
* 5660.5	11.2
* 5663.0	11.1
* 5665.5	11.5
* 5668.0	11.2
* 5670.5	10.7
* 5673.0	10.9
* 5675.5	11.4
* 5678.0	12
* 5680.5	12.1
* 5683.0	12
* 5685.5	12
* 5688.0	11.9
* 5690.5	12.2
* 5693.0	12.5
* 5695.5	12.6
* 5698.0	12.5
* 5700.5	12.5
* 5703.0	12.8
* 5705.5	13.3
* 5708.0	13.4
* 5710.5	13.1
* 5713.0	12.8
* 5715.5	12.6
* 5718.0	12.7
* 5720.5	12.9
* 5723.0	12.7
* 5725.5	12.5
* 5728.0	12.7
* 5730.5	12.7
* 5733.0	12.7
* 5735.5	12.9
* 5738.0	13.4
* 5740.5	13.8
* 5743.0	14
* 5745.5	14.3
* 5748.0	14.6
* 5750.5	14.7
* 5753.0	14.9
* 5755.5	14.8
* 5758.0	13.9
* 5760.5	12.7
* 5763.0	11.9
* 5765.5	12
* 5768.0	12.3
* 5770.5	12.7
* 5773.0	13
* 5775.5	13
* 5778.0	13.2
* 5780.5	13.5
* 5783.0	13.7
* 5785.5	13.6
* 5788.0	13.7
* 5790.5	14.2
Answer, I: 1.7 AA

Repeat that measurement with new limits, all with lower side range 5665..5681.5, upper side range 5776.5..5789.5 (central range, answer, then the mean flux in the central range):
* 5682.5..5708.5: -1.50 AA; 12.5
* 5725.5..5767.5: -2.06 AA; 13.4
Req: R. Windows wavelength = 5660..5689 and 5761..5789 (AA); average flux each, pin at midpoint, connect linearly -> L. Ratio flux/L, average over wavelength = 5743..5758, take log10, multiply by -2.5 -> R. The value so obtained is -0.16 mag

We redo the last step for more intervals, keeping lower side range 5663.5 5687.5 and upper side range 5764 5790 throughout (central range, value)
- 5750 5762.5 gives -0.10 mag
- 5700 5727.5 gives -0.06 mag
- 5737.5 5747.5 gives -0.11 mag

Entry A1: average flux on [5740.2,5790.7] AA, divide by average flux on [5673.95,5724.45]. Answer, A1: 1.1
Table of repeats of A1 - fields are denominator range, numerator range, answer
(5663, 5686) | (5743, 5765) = 1.21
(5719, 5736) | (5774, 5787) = 1.05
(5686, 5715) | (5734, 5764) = 1.09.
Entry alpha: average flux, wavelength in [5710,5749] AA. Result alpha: 13.1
